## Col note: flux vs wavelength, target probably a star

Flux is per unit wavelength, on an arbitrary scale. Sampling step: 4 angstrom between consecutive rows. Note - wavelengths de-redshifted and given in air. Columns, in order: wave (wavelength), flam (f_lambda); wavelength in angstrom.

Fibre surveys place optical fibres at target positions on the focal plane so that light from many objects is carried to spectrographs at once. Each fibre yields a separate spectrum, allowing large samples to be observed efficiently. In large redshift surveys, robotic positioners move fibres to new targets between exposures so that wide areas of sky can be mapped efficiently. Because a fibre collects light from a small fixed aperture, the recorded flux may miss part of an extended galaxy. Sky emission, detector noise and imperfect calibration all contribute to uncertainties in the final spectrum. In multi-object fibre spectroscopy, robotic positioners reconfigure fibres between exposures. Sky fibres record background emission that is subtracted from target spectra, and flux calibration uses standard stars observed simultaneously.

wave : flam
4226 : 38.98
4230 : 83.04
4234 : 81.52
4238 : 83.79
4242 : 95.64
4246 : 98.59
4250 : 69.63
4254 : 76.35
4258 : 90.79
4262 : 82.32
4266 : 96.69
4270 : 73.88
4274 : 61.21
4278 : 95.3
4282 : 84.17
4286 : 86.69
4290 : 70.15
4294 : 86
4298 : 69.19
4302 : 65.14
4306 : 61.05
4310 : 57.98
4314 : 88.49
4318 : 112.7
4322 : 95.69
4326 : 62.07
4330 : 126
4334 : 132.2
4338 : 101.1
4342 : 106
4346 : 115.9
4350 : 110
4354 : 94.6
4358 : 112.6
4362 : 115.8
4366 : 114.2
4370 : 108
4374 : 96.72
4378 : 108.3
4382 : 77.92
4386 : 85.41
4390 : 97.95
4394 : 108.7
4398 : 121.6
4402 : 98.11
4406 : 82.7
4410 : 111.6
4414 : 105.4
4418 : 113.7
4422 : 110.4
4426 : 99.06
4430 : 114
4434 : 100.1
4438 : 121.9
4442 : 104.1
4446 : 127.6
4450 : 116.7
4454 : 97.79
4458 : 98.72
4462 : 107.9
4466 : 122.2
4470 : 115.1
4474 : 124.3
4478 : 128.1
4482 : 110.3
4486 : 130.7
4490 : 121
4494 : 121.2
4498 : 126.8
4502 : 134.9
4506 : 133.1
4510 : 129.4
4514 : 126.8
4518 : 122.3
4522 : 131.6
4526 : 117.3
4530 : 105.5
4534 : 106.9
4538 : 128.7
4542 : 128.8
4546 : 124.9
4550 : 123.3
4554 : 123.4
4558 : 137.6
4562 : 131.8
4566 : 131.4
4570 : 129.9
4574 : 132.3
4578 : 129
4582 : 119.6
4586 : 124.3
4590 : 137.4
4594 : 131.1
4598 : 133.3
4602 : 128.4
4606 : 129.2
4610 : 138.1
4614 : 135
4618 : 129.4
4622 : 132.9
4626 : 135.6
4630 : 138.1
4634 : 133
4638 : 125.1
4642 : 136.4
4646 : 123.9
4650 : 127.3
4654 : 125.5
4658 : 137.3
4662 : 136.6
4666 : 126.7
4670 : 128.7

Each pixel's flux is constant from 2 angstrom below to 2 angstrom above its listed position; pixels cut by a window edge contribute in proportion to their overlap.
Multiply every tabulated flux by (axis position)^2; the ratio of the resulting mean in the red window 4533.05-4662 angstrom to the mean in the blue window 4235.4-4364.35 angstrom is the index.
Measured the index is 1.6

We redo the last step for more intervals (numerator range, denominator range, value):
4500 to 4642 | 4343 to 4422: 1.34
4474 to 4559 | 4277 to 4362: 1.47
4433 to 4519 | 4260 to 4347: 1.48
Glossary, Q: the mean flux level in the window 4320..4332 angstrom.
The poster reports 94.6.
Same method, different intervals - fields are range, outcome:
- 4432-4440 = 111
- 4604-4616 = 134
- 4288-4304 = 72.6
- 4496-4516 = 130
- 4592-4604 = 131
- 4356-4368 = 114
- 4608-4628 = 134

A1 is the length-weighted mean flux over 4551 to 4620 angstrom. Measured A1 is 131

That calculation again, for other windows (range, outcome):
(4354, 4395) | 102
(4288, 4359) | 92.3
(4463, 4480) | 122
